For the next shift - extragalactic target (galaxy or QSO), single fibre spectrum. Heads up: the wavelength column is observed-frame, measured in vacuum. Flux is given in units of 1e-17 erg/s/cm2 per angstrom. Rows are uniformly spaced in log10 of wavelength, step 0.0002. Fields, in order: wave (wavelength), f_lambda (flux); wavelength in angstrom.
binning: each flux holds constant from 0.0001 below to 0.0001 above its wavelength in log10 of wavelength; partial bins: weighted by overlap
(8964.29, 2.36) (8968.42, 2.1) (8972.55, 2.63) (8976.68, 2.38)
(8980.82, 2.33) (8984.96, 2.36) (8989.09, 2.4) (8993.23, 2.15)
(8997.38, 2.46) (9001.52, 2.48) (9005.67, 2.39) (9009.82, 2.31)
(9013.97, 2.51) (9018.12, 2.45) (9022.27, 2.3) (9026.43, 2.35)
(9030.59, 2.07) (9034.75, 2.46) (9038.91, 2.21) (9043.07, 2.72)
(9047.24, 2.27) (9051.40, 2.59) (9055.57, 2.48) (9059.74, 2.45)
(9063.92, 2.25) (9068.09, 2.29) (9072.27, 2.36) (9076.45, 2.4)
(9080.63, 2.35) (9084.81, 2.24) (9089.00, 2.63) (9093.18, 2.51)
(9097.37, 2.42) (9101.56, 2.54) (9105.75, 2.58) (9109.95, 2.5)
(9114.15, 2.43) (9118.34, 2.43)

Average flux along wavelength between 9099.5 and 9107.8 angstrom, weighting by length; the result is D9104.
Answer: 2.56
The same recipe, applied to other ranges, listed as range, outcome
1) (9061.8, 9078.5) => 2.32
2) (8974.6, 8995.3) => 2.32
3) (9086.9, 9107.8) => 2.54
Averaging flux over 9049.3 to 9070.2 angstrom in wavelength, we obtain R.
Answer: 2.41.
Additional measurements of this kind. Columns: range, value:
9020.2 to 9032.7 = 2.24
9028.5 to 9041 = 2.25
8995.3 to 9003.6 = 2.47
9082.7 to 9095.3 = 2.46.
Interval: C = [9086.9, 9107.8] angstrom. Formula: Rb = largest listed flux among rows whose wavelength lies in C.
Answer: 2.63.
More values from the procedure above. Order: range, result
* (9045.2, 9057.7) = 2.59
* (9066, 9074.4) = 2.36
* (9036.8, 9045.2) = 2.72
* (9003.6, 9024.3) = 2.51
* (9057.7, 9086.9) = 2.45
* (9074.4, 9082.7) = 2.4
